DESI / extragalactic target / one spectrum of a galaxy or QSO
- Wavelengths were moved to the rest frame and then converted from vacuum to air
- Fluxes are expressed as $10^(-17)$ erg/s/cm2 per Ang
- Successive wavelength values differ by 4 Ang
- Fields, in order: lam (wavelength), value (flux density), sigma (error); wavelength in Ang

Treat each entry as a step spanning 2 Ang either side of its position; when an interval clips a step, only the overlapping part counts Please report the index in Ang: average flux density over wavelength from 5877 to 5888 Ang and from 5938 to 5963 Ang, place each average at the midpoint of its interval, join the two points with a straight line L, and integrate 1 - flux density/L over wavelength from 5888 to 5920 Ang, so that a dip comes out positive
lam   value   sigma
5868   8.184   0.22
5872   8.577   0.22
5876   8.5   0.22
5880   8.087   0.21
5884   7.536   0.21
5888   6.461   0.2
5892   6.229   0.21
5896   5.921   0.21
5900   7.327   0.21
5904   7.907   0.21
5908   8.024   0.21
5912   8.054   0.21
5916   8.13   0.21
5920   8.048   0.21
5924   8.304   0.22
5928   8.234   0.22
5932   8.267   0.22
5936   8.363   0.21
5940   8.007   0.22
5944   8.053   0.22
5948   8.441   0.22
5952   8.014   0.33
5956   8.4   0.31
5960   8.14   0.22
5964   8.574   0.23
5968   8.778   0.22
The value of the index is 1.88 Ang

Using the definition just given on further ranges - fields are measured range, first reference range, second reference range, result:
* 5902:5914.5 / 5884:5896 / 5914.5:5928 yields -0.9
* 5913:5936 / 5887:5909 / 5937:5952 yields -1.7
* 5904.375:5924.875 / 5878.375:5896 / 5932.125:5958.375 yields -1.5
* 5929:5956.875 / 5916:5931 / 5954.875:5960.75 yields 0.1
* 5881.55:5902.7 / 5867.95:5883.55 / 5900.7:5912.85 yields 3.5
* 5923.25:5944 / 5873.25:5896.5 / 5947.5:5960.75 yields -0.7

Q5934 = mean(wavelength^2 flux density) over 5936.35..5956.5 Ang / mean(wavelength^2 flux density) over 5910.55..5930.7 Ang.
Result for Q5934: 1.0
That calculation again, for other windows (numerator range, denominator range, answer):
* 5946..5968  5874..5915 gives 1.15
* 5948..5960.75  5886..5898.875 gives 1.34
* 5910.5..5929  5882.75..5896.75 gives 1.26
